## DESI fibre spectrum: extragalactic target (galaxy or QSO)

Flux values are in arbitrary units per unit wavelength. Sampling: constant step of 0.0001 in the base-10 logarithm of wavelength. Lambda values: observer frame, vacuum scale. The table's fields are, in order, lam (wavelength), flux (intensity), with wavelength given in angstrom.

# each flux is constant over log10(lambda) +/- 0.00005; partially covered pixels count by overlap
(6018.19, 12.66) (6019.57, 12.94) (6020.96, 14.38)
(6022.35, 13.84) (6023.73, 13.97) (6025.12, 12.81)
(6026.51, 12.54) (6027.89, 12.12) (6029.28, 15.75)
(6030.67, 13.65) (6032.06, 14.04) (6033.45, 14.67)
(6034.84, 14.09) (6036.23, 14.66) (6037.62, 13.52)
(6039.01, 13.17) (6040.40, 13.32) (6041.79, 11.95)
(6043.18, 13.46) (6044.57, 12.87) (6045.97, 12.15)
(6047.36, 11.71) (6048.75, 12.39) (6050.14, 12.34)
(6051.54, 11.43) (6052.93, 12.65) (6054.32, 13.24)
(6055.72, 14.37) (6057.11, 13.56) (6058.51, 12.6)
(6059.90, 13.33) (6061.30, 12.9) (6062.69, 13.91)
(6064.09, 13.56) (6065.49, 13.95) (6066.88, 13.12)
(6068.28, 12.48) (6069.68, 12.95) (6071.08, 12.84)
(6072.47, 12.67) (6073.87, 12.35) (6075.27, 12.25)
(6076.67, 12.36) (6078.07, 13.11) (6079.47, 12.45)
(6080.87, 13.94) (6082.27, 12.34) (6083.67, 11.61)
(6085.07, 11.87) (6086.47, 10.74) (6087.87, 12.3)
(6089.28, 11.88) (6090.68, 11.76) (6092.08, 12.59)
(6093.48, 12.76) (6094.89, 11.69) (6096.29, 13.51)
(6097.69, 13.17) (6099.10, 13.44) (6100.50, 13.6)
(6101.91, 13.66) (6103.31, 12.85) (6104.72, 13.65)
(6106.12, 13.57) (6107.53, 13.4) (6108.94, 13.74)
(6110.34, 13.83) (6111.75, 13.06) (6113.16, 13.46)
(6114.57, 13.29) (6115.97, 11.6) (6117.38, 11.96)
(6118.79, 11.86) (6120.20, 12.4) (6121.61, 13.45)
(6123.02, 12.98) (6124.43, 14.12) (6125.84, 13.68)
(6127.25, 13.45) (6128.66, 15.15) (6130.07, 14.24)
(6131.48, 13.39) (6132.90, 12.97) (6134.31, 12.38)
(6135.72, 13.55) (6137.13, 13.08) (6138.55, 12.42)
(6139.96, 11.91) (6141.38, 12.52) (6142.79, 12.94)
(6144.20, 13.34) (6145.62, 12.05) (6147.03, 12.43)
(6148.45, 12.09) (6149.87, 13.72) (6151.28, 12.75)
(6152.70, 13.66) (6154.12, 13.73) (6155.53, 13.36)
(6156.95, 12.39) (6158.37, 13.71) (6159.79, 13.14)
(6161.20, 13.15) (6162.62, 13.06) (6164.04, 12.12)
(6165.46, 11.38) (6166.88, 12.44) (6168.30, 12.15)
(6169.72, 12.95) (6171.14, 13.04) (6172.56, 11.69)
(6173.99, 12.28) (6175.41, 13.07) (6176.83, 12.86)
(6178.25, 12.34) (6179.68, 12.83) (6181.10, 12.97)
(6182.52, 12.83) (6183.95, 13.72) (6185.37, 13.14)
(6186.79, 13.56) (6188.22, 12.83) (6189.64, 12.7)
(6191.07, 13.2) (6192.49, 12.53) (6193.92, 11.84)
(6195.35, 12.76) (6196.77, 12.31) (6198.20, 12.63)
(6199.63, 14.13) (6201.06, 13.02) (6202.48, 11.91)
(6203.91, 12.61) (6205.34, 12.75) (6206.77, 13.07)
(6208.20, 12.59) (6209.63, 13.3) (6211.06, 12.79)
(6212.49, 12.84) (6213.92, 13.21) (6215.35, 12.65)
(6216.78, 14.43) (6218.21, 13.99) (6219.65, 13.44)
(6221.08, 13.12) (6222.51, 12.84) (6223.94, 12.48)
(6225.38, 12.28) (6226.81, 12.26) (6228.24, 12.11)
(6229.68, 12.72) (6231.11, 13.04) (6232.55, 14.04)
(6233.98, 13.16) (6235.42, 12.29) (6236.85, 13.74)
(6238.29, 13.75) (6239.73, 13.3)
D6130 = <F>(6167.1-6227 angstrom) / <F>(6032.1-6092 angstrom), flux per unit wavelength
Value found 1.00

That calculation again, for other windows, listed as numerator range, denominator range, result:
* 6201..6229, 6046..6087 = 1.01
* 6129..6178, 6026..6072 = 0.97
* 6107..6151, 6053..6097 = 1.02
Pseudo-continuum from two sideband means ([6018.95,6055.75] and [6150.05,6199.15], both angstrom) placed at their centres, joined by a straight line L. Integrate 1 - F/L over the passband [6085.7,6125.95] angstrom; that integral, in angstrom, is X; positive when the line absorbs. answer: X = 0.4 angstrom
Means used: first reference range 13.2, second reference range 12.8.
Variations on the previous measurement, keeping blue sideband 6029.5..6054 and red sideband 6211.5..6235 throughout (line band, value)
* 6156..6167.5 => 0.3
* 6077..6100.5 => 1.1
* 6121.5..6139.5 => -0.5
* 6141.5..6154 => 0.2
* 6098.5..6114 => -0.5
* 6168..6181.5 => 0.4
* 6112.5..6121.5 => 0.4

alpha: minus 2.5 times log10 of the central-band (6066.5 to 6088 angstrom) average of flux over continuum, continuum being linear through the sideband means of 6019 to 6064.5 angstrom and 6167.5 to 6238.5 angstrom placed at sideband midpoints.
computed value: 0.06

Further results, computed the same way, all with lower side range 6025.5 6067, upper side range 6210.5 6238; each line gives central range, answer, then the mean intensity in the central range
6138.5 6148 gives 0.05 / 12.5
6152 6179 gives 0.03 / 12.8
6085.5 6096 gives 0.10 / 12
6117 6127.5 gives 0.01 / 13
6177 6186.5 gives 0.01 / 13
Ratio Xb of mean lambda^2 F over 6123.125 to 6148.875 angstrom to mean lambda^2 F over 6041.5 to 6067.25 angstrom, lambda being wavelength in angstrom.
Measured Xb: 1.04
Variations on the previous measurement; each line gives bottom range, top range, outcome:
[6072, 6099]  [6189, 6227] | 1.08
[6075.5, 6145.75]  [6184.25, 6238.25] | 1.04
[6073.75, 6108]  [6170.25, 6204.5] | 1.04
